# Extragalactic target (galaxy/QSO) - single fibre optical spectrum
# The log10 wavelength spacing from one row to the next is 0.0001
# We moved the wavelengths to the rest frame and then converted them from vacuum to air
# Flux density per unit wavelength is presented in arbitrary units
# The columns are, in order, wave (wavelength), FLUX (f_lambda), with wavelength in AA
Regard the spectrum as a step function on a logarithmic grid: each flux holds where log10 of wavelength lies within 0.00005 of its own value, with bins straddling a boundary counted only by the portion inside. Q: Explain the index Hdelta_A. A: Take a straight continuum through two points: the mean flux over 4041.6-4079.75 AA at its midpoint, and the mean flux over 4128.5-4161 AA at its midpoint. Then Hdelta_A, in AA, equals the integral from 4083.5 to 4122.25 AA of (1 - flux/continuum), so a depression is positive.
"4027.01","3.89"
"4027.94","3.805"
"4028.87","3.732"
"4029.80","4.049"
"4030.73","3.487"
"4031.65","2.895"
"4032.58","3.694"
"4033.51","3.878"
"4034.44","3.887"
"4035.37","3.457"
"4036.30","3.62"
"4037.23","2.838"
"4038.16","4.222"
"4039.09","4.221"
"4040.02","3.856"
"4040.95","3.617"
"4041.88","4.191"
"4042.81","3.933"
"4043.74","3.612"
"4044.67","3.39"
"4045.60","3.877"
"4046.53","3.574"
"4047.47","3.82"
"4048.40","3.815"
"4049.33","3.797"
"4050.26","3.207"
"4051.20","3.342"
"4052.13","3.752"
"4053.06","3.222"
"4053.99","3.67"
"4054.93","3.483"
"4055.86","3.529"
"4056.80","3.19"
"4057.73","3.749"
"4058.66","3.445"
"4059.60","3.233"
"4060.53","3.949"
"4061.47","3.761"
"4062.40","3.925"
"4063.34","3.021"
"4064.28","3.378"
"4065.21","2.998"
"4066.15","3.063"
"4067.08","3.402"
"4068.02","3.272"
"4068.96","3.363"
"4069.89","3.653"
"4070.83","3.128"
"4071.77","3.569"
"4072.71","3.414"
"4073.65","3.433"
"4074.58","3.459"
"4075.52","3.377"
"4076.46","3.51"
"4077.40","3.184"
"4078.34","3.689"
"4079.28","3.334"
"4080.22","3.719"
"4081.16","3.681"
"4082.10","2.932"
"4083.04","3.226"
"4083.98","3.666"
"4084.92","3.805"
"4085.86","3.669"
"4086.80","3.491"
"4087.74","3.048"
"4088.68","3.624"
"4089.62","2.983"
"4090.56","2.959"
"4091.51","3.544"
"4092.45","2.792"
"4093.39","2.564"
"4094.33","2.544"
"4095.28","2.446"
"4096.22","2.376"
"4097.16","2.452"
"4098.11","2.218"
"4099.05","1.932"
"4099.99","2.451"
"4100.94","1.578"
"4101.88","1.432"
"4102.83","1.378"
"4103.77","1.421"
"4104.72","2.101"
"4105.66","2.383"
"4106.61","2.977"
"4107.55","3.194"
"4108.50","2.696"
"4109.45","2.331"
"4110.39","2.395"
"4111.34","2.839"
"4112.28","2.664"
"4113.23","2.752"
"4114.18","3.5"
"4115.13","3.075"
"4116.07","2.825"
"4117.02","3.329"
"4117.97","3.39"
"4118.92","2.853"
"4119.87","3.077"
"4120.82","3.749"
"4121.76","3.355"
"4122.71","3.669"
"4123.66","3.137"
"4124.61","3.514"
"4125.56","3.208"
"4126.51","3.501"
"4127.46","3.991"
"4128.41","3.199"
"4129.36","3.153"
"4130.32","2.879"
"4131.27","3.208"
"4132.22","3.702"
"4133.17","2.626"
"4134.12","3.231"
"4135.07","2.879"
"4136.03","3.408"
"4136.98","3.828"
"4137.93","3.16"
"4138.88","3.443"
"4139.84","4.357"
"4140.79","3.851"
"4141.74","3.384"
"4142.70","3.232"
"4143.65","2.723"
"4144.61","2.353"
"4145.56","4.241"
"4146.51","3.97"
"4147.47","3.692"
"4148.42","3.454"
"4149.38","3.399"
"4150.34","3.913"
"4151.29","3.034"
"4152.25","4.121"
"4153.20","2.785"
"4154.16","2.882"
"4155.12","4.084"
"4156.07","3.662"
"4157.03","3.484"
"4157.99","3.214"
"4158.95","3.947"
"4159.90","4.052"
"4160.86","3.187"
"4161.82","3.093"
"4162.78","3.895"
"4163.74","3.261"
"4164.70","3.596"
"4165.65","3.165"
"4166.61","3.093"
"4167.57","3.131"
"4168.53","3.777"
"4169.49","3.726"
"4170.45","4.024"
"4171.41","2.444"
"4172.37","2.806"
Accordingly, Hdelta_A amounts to 7.7 AA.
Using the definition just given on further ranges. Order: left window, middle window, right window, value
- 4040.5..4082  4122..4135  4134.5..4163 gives 0.7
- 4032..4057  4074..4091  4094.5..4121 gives -2.4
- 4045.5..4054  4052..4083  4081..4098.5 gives -0.8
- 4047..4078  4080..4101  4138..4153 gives 3.1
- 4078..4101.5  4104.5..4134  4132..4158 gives 1.3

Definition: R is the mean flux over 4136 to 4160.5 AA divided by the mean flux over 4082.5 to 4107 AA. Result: 1.3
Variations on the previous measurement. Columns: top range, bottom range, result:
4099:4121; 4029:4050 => 0.70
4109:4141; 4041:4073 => 0.92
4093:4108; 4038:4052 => 0.59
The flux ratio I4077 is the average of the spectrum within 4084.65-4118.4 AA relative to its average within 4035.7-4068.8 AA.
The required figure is 0.8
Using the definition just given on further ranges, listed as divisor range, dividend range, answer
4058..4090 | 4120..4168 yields 1.00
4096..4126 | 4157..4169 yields 1.28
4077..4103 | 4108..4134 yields 1.08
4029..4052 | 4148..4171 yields 0.95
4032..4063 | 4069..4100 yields 0.87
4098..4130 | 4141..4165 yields 1.23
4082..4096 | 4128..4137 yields 1.01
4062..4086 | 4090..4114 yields 0.71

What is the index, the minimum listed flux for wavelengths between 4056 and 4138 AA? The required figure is 1.378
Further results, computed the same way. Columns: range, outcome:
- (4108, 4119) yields 2.331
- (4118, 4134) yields 2.626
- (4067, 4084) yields 2.932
